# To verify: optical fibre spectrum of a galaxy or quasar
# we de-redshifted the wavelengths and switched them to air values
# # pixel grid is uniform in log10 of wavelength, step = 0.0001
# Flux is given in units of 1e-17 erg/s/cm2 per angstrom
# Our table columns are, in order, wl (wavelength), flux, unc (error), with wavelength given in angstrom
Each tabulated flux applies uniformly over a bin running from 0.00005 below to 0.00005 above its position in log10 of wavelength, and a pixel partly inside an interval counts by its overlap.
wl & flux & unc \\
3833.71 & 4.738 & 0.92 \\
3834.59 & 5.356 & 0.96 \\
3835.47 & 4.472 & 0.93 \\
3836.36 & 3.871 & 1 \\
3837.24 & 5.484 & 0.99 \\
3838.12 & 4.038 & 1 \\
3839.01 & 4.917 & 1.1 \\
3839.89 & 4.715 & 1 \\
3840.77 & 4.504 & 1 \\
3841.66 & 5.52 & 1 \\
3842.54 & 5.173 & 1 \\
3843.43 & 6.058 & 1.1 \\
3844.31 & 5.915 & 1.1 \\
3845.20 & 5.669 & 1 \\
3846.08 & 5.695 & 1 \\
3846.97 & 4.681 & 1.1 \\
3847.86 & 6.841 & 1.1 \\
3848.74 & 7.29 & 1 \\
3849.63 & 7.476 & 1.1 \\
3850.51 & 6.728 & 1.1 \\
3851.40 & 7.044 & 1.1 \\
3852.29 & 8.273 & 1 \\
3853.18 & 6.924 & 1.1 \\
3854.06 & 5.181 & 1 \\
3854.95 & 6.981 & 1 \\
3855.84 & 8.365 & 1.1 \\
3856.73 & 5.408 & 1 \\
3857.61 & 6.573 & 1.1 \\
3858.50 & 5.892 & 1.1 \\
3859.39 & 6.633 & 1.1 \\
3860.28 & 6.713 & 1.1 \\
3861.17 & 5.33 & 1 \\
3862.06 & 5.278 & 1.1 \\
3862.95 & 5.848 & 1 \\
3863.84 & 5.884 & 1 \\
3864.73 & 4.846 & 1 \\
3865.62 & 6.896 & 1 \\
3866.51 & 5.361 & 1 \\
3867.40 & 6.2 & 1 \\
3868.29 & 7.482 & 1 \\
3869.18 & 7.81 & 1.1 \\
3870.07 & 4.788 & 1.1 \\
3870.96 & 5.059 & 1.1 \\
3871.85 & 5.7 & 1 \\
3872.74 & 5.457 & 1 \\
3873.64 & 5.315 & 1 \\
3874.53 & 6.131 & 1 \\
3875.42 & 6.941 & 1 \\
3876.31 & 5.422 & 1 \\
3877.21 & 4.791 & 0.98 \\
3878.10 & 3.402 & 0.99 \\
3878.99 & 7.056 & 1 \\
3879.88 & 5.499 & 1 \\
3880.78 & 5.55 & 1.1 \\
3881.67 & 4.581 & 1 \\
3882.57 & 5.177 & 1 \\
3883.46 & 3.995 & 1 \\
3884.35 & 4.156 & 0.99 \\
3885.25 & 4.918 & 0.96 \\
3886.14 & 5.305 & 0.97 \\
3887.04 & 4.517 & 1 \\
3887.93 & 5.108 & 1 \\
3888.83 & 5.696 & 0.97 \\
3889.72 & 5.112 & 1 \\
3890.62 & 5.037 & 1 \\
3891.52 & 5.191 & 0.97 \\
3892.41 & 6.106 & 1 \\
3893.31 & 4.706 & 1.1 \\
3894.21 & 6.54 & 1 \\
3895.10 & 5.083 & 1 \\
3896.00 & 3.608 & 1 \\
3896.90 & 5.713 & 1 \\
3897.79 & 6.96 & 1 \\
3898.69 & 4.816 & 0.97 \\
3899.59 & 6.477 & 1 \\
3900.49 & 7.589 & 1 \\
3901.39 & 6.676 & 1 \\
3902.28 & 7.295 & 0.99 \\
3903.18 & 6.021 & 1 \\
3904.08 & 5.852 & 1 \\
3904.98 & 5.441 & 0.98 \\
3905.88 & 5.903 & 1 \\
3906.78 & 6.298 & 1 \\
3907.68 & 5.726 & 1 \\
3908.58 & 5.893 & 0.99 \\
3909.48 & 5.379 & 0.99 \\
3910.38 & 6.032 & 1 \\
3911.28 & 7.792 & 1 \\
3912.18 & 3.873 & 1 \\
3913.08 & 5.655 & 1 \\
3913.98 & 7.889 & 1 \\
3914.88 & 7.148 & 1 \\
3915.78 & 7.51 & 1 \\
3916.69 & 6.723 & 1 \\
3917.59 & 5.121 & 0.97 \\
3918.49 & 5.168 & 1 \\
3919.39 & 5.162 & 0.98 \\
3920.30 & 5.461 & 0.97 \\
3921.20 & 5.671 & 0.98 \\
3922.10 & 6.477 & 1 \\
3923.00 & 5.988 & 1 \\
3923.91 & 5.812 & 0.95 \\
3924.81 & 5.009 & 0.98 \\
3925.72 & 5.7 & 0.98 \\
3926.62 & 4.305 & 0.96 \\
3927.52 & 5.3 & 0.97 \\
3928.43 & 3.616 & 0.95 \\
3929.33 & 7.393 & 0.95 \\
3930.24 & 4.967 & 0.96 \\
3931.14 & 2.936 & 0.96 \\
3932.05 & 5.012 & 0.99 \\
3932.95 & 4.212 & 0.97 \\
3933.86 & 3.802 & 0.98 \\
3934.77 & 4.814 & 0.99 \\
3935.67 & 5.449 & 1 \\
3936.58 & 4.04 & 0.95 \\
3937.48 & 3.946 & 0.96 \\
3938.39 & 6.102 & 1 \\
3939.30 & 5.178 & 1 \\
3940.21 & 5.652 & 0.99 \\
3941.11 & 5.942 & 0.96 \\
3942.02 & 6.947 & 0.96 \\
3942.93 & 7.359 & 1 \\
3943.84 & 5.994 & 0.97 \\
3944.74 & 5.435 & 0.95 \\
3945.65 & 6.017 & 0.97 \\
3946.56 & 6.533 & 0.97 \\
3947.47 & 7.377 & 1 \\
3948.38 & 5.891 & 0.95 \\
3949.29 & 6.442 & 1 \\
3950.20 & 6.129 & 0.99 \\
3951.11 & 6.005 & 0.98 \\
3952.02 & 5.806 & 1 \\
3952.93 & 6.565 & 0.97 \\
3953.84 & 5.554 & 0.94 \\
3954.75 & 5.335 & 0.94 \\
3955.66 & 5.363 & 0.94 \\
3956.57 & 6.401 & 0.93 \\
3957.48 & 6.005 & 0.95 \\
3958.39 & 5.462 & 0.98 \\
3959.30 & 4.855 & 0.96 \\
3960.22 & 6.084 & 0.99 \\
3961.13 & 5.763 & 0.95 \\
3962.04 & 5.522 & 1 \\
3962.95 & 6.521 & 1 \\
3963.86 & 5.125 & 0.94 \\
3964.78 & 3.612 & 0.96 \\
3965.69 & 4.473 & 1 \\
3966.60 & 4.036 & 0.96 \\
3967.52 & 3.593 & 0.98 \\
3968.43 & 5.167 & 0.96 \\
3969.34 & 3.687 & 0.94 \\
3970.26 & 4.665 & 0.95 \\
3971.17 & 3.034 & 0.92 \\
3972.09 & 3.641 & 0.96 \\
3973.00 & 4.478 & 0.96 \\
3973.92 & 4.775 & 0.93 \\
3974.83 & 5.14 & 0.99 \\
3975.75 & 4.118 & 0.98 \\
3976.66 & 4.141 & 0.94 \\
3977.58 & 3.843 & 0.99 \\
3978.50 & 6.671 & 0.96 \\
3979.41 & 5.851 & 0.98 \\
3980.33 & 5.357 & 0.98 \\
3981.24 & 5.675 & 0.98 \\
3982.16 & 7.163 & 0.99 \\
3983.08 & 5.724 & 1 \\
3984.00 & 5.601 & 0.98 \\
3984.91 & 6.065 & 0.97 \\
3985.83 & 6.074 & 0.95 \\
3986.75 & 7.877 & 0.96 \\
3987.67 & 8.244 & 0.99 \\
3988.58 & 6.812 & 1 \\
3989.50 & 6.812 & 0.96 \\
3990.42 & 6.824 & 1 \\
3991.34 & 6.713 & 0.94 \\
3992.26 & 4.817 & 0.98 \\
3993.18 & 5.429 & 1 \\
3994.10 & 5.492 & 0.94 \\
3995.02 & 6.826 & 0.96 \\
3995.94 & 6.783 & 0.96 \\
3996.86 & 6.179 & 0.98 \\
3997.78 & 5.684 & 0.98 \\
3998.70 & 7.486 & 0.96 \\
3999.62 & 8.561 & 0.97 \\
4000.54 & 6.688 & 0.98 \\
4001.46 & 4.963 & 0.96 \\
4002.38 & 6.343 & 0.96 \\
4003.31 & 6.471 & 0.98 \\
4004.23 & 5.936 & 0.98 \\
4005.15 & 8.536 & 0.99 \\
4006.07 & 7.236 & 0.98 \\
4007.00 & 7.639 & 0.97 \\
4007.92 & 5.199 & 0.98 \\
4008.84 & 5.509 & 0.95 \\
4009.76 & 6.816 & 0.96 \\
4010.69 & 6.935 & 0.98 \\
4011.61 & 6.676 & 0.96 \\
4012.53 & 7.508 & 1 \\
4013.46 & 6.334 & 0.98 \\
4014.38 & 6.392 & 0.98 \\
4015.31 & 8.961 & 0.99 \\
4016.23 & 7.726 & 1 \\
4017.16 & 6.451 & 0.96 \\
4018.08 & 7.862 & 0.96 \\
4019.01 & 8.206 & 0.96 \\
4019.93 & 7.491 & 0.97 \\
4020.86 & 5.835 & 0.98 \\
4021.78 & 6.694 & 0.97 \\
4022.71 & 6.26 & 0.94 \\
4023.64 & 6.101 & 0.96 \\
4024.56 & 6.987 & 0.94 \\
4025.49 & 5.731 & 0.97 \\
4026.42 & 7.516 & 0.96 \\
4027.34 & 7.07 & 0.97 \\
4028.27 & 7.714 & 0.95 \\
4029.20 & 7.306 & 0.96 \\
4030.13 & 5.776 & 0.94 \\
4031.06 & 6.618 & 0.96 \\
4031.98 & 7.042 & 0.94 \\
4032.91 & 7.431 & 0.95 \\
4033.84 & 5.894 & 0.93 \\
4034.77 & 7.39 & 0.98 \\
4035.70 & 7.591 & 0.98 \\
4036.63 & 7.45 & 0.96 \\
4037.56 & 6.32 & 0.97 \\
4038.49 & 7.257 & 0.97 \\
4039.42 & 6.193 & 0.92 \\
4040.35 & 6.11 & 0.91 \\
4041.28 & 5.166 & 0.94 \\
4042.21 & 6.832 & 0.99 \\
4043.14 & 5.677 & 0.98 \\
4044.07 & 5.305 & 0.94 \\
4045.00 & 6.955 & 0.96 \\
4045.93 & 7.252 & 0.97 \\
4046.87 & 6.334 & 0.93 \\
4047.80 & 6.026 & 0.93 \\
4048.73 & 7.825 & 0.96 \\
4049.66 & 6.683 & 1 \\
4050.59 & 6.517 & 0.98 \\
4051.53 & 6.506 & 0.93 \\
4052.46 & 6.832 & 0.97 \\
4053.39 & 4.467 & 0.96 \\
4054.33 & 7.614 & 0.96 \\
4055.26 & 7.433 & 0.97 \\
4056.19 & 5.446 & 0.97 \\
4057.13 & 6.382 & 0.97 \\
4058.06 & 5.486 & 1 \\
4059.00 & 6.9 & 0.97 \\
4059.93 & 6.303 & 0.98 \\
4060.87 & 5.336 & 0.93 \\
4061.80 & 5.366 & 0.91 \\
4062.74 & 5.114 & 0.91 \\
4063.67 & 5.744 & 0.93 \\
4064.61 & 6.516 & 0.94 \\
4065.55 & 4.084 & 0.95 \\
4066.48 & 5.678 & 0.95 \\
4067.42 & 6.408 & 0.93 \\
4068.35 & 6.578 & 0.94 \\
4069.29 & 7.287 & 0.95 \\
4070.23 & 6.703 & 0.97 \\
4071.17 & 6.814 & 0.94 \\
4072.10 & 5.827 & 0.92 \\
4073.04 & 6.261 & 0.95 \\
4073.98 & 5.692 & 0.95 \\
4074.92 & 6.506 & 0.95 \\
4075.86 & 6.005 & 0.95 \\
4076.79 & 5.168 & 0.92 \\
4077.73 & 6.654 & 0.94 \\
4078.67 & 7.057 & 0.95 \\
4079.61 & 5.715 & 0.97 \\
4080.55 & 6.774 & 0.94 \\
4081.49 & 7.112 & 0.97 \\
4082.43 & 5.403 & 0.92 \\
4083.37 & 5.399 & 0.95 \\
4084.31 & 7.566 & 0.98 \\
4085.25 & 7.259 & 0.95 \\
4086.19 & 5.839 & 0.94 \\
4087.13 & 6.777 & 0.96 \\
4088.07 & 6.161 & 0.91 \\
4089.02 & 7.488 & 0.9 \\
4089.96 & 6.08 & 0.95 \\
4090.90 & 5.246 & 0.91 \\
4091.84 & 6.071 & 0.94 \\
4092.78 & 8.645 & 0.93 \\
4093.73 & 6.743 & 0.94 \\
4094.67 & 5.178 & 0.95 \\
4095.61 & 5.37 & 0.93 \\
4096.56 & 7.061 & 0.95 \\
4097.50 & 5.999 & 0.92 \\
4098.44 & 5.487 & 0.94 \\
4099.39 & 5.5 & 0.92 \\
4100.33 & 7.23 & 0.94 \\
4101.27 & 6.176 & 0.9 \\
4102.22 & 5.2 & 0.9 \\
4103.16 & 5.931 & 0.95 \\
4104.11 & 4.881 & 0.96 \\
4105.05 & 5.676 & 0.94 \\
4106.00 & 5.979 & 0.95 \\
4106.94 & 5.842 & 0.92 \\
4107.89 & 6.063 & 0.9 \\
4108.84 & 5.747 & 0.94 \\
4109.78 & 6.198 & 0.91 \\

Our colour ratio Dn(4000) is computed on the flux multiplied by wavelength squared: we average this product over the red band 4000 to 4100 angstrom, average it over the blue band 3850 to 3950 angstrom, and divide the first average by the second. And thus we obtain 1.22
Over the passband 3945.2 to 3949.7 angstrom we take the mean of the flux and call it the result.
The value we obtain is 6.45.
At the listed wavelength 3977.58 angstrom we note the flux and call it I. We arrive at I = 3.843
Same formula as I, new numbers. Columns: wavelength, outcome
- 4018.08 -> 7.862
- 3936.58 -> 4.04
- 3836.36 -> 3.871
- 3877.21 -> 4.791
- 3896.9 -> 5.713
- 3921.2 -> 5.671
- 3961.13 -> 5.763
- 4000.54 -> 6.688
